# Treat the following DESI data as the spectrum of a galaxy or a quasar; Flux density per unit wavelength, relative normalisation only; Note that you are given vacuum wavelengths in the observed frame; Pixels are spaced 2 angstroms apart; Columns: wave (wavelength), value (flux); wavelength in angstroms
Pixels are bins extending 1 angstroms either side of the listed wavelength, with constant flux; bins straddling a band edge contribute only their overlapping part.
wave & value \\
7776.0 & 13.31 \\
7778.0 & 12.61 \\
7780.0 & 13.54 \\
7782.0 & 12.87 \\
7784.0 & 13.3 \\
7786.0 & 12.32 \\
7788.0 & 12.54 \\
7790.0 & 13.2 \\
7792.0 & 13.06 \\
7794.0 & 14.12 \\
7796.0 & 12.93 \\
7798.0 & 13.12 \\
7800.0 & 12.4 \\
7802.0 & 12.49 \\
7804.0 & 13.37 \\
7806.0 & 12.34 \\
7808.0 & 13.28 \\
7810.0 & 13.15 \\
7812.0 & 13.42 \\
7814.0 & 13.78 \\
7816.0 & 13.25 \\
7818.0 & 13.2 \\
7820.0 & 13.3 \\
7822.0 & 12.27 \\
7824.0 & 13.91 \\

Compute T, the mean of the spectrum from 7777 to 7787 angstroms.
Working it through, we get 12.9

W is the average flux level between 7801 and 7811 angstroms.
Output 12.9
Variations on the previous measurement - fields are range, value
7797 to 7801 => 12.8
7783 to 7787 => 12.8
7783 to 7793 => 12.9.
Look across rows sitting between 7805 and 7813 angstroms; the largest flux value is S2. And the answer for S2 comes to 13.42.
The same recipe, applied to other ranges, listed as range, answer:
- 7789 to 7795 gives 14.12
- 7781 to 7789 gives 13.3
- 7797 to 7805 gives 13.37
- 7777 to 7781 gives 13.54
